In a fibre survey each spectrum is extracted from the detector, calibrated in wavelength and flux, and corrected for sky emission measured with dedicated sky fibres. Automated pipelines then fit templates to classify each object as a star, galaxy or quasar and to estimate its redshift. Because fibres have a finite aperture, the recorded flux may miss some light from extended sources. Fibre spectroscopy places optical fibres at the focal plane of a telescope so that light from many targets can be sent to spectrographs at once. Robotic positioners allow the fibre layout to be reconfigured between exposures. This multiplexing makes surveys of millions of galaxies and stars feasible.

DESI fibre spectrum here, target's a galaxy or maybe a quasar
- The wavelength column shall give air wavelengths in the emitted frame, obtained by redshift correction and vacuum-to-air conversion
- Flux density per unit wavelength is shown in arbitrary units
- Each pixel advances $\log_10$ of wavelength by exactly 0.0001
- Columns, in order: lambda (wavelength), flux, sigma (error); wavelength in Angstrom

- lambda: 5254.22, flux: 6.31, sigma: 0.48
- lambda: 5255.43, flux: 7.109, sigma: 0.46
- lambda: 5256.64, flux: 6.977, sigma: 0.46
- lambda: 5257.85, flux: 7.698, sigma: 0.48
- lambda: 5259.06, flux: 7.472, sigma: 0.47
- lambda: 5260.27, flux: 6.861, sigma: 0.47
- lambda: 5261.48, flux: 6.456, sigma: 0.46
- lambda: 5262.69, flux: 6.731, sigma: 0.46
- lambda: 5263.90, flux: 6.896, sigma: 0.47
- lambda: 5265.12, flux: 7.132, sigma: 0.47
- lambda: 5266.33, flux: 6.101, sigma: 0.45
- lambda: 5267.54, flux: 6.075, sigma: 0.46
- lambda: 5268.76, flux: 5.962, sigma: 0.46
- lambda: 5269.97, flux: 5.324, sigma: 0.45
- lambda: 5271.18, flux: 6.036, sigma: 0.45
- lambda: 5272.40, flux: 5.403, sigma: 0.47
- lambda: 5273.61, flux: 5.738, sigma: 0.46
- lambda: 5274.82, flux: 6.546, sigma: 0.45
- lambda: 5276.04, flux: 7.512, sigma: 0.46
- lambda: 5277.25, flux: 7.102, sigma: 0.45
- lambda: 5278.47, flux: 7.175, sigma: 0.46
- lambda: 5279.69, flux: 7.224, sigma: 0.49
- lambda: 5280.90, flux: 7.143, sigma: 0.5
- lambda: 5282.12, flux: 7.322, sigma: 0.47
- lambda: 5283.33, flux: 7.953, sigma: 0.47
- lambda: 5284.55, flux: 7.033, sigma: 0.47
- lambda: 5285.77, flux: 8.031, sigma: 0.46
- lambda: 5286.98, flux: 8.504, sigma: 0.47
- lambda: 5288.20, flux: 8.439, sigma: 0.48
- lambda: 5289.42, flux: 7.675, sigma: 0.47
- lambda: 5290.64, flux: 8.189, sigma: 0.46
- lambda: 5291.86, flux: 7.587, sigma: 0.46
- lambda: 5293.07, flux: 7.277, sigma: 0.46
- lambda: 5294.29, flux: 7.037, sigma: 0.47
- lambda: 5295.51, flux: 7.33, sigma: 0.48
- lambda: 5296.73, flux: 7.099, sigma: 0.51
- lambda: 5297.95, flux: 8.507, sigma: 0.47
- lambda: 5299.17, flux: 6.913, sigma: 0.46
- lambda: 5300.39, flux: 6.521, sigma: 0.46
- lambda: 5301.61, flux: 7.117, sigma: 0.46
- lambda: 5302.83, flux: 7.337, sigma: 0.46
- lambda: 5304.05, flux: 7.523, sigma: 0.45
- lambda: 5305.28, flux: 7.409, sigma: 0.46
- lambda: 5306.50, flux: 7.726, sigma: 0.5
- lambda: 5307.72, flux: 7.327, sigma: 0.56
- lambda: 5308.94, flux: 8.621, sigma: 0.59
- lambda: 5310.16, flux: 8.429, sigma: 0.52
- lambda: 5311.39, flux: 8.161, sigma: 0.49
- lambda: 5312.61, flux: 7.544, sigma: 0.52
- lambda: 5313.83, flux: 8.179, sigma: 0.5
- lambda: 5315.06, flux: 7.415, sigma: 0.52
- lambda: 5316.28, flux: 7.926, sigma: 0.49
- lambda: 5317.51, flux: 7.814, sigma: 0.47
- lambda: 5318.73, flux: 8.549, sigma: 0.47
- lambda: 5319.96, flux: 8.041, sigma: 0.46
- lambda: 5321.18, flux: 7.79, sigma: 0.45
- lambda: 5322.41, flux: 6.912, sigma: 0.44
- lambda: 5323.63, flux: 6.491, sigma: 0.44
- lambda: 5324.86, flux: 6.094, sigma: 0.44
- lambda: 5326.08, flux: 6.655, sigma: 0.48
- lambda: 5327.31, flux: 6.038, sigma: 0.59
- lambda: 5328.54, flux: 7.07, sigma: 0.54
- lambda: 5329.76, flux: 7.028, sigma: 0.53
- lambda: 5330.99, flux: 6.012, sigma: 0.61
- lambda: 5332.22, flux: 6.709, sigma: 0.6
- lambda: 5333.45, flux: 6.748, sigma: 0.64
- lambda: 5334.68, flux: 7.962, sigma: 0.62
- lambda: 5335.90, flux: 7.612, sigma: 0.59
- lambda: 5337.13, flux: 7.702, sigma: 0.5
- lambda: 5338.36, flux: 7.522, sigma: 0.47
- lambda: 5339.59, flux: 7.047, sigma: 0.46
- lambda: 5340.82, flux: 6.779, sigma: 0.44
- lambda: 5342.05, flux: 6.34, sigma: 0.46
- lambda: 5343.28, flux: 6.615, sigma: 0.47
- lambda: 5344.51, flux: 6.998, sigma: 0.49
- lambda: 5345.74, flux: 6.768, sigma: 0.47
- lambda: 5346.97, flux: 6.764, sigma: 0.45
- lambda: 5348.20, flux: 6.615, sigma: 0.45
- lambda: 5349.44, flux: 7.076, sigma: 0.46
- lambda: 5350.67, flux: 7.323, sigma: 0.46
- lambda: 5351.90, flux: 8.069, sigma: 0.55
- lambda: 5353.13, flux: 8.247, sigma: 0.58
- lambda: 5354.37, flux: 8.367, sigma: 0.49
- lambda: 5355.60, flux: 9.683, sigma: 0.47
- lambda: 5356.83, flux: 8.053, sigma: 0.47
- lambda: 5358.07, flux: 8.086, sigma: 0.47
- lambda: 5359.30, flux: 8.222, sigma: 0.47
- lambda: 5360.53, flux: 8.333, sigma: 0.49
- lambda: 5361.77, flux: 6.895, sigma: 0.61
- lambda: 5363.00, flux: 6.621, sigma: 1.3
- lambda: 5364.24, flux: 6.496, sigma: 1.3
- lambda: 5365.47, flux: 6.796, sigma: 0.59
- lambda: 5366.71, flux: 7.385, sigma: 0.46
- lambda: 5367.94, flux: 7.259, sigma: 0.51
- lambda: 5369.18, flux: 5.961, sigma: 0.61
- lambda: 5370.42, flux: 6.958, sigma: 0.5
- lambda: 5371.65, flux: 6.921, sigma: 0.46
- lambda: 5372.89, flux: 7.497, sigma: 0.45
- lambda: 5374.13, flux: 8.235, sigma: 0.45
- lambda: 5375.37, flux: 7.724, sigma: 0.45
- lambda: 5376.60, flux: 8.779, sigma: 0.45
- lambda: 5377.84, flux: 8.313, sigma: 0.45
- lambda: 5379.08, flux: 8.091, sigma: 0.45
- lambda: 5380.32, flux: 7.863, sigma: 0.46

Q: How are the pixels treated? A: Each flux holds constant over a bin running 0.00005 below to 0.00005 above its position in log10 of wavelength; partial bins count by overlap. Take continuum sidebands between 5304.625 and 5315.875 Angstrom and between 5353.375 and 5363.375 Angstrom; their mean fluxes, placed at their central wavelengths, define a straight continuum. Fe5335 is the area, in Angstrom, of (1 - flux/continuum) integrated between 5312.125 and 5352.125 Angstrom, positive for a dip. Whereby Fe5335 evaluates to 4.1 Angstrom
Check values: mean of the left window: 7.87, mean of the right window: 8.07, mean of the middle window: 7.15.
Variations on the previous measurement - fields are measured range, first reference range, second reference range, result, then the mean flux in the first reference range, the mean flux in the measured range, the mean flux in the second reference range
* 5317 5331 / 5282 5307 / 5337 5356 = 0.66 Angstrom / 7.55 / 7.08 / 7.33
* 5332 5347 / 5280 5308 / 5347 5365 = 1.13 Angstrom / 7.52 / 7.06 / 7.68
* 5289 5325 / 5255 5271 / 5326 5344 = -3.94 Angstrom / 6.66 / 7.57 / 6.93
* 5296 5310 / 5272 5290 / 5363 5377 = -0.45 Angstrom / 7.28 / 7.49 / 7.22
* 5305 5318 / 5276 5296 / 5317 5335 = -1.17 Angstrom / 7.56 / 7.88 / 7.04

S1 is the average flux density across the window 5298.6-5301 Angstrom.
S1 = 6.72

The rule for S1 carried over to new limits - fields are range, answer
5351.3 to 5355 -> 8.23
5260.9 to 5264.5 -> 6.7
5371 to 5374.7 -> 7.54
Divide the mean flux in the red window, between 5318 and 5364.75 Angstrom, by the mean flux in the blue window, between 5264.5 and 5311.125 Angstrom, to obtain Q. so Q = 1.01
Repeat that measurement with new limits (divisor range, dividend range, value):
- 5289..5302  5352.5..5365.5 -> 1.06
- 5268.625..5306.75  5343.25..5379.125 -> 1.04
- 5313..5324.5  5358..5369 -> 0.95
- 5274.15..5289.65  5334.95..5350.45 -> 0.94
